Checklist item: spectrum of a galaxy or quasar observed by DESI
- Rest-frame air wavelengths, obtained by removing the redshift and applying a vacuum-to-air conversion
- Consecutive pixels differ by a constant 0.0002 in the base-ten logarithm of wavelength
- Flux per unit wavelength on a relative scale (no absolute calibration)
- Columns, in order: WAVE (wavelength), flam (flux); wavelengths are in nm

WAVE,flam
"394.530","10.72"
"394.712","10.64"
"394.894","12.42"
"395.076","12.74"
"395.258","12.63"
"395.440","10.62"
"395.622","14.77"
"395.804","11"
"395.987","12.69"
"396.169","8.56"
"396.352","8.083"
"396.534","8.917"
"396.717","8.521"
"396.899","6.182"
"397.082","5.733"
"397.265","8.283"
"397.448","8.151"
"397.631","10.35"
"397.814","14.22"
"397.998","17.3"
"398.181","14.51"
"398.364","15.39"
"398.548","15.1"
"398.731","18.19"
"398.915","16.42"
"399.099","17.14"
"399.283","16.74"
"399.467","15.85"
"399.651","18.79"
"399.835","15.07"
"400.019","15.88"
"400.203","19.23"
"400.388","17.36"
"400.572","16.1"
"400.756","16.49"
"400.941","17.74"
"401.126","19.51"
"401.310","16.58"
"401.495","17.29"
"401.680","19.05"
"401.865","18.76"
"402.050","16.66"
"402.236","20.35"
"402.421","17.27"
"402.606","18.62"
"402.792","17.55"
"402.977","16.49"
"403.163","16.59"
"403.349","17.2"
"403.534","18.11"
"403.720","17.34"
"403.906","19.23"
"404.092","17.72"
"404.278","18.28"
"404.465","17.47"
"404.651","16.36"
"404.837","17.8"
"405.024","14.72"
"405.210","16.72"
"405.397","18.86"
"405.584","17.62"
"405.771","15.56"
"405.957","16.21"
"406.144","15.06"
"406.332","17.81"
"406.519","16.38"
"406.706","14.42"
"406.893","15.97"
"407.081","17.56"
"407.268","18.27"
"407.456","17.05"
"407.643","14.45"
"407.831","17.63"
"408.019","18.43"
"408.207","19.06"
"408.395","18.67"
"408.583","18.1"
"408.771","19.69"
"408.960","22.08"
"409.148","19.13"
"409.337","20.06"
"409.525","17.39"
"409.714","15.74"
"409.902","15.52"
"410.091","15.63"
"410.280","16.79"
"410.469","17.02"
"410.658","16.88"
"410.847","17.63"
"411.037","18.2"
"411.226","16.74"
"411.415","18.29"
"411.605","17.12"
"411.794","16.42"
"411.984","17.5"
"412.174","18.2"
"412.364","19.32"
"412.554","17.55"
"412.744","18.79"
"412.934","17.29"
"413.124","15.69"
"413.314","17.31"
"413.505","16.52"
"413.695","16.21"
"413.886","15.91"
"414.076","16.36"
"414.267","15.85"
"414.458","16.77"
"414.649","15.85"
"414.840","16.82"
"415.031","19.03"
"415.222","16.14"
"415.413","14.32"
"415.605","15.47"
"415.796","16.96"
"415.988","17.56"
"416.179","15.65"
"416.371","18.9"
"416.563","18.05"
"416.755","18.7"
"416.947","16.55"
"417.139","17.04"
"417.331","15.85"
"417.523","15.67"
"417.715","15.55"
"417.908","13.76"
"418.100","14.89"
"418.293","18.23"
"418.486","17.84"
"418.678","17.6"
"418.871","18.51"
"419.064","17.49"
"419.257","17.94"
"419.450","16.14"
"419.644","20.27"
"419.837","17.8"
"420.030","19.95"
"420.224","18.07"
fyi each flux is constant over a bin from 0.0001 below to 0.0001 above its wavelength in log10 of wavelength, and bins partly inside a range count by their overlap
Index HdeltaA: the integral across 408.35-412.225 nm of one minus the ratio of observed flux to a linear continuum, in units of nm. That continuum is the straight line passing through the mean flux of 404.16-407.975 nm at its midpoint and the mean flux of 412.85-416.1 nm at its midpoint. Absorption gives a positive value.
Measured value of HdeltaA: -0.264 nm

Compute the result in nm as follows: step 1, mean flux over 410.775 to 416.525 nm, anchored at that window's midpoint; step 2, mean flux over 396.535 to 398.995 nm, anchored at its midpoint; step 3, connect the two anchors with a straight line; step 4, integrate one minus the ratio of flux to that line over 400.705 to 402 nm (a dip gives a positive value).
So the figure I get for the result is -0.467 nm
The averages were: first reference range 12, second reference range 17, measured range 17.9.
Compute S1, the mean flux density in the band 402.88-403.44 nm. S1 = 16.8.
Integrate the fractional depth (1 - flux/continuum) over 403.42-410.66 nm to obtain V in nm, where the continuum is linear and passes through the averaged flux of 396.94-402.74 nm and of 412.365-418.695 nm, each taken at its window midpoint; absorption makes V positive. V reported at -0.49 nm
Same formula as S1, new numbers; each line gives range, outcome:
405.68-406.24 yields 15.6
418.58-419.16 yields 17.9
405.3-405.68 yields 18.2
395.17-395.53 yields 11.6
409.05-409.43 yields 19.6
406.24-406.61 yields 17.1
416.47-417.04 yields 17.8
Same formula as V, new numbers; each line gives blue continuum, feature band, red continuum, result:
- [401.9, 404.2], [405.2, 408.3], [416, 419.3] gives 0.121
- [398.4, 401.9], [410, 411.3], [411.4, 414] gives 0.019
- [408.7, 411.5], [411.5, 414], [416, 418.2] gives 0.009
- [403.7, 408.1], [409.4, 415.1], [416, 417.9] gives -0.059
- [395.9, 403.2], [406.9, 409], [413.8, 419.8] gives -0.292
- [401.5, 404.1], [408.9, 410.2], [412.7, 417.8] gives -0.043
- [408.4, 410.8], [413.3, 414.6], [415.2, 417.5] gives 0.061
